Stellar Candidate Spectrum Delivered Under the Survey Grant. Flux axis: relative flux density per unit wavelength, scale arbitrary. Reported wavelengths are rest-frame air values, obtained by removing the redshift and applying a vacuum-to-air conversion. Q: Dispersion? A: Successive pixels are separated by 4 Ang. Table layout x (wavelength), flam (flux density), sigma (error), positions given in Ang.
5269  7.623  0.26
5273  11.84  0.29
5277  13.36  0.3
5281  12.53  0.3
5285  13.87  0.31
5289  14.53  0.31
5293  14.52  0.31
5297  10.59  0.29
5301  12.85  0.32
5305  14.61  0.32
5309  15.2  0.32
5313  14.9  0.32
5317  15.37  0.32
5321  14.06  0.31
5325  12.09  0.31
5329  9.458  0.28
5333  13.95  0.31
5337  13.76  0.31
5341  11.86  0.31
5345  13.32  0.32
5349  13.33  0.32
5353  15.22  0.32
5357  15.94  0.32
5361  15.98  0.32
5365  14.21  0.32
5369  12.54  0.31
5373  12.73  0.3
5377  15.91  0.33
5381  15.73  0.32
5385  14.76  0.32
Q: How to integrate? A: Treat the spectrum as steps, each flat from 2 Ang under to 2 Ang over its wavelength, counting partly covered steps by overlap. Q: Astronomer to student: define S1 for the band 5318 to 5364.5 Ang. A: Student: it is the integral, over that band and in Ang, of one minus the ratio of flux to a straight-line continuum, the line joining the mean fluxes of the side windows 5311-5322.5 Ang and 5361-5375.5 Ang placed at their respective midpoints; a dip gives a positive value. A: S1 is 2.0 Ang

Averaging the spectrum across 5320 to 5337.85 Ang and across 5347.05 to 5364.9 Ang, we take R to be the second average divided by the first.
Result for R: 1.20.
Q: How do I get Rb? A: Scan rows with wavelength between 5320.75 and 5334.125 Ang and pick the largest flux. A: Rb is 14.06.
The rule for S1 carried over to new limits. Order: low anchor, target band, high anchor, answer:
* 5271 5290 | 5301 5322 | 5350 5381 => -1.5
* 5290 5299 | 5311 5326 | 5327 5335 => -2.7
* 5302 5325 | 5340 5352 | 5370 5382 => 1.2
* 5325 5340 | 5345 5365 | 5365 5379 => -2.6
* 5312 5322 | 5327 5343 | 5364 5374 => 2.2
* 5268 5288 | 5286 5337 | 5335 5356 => -2.6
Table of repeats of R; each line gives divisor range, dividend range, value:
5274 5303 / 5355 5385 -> 1.12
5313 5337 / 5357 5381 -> 1.10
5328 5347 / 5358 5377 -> 1.12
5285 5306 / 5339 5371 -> 1.05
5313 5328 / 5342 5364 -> 1.07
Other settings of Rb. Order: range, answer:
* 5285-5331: 15.37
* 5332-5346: 13.95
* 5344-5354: 15.22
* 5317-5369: 15.98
